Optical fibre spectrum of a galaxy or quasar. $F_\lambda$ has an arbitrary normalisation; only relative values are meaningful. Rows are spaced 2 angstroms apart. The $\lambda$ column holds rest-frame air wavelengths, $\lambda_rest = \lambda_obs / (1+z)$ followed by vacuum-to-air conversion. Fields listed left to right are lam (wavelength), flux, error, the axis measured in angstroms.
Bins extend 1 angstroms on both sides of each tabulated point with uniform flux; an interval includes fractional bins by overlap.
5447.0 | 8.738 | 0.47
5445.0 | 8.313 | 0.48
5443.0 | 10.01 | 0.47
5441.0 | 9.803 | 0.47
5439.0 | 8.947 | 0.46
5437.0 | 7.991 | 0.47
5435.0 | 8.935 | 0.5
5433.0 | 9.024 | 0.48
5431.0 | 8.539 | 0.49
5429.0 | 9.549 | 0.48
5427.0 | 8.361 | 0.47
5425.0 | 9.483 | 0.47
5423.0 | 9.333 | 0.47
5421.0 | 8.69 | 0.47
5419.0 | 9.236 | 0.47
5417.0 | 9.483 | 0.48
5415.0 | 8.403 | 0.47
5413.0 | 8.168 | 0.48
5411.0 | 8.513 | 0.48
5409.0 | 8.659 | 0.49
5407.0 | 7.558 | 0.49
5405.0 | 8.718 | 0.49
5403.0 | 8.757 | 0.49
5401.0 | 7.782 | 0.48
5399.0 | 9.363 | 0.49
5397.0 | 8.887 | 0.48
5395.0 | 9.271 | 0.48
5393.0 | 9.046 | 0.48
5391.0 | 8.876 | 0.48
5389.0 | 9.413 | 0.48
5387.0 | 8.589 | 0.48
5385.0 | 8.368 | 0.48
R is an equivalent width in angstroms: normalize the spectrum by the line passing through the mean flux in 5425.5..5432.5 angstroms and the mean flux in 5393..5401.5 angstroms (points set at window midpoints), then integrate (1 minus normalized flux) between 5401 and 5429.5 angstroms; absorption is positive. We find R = 0.52 angstroms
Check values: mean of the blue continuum 8.91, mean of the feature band 8.73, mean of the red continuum 8.88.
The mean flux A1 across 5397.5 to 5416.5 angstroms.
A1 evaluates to 8.48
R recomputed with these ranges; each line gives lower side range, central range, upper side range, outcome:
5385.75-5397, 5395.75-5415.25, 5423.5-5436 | 1.1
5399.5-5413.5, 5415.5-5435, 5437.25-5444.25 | -0.3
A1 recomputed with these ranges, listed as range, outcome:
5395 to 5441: 8.78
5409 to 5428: 8.84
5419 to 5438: 8.9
